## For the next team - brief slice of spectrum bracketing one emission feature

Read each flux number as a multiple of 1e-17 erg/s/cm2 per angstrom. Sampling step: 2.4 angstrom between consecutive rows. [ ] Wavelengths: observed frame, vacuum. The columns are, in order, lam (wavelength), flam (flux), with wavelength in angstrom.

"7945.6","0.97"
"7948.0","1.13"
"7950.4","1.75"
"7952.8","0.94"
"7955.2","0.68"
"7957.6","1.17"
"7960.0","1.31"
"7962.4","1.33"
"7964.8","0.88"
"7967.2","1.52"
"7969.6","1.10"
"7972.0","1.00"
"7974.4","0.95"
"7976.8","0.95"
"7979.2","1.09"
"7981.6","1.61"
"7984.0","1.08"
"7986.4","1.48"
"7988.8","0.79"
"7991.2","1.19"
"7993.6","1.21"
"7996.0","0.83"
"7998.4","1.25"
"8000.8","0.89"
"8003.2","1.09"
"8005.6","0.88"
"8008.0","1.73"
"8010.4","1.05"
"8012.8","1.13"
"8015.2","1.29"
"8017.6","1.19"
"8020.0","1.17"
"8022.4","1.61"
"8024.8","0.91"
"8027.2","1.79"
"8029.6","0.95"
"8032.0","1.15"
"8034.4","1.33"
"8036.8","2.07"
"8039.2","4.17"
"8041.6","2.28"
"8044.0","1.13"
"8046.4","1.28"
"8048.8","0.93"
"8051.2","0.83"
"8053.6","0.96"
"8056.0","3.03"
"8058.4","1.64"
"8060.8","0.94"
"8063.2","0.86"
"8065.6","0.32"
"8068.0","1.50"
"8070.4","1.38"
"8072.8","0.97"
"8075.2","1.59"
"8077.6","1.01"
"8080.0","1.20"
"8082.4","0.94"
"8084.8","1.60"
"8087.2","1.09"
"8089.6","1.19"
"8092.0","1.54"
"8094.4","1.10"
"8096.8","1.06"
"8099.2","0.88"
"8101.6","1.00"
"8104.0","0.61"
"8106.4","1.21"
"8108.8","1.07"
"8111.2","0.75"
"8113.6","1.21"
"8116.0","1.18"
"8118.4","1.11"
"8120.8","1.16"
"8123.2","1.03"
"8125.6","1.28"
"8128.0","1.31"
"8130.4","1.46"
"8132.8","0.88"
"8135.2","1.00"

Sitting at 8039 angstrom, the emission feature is [S II]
